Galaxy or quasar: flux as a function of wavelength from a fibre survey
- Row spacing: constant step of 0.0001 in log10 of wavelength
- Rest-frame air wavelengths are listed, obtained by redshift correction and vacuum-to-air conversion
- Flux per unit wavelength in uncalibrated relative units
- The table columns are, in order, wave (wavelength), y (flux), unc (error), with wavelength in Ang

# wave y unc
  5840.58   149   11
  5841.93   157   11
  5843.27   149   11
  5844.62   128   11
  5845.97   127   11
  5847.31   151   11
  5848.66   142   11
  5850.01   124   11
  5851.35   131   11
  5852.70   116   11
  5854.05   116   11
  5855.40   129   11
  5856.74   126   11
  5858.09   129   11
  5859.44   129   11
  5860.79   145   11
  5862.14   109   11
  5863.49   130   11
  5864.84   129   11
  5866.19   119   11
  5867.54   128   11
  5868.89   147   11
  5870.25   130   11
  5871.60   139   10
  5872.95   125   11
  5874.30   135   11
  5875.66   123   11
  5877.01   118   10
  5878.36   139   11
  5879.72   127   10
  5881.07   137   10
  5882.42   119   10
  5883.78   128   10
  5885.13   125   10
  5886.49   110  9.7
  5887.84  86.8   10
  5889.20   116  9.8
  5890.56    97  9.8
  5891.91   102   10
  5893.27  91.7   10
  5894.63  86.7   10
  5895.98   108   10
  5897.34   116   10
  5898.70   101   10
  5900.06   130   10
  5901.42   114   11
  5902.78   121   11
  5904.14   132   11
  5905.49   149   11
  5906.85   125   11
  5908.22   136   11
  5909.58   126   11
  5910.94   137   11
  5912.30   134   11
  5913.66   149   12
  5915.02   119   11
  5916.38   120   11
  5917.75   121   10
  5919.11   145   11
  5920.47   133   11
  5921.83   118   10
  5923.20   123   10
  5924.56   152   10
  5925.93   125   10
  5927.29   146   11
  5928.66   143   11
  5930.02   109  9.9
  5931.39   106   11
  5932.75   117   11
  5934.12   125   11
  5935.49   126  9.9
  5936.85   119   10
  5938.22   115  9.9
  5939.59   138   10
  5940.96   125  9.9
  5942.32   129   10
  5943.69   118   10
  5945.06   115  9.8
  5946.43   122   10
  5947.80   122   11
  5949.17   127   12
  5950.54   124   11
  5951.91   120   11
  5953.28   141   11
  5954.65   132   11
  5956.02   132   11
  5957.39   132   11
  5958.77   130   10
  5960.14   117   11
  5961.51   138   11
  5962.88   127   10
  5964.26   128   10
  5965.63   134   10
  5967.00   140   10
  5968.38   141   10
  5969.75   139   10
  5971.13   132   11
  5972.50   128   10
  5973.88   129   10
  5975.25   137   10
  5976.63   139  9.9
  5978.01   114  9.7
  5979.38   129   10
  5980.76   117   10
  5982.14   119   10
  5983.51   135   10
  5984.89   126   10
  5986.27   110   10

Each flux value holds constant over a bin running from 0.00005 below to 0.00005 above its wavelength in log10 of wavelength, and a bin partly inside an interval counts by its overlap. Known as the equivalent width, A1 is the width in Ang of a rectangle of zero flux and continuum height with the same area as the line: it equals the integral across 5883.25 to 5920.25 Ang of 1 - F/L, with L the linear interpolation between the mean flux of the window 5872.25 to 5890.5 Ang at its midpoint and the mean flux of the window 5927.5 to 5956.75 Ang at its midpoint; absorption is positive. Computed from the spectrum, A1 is 0.85 Ang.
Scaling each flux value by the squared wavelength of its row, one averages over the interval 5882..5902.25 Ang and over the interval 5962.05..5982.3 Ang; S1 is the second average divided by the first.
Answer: 1.2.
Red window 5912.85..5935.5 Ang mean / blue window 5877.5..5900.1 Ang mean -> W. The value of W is 1.14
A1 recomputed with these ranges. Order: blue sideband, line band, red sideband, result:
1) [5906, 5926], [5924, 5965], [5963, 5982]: 1.36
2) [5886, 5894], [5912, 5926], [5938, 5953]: -2.29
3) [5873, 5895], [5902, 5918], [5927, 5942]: -1.46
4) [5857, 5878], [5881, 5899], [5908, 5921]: 3.08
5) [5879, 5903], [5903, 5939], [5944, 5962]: -2.98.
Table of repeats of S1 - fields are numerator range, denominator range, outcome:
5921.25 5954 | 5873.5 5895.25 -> 1.11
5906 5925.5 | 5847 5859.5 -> 1.04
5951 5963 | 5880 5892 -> 1.16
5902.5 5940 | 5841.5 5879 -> 1.01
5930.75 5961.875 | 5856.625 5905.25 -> 1.05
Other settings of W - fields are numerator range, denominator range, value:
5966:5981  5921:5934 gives 1.04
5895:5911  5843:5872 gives 0.95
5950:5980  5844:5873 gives 1.01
